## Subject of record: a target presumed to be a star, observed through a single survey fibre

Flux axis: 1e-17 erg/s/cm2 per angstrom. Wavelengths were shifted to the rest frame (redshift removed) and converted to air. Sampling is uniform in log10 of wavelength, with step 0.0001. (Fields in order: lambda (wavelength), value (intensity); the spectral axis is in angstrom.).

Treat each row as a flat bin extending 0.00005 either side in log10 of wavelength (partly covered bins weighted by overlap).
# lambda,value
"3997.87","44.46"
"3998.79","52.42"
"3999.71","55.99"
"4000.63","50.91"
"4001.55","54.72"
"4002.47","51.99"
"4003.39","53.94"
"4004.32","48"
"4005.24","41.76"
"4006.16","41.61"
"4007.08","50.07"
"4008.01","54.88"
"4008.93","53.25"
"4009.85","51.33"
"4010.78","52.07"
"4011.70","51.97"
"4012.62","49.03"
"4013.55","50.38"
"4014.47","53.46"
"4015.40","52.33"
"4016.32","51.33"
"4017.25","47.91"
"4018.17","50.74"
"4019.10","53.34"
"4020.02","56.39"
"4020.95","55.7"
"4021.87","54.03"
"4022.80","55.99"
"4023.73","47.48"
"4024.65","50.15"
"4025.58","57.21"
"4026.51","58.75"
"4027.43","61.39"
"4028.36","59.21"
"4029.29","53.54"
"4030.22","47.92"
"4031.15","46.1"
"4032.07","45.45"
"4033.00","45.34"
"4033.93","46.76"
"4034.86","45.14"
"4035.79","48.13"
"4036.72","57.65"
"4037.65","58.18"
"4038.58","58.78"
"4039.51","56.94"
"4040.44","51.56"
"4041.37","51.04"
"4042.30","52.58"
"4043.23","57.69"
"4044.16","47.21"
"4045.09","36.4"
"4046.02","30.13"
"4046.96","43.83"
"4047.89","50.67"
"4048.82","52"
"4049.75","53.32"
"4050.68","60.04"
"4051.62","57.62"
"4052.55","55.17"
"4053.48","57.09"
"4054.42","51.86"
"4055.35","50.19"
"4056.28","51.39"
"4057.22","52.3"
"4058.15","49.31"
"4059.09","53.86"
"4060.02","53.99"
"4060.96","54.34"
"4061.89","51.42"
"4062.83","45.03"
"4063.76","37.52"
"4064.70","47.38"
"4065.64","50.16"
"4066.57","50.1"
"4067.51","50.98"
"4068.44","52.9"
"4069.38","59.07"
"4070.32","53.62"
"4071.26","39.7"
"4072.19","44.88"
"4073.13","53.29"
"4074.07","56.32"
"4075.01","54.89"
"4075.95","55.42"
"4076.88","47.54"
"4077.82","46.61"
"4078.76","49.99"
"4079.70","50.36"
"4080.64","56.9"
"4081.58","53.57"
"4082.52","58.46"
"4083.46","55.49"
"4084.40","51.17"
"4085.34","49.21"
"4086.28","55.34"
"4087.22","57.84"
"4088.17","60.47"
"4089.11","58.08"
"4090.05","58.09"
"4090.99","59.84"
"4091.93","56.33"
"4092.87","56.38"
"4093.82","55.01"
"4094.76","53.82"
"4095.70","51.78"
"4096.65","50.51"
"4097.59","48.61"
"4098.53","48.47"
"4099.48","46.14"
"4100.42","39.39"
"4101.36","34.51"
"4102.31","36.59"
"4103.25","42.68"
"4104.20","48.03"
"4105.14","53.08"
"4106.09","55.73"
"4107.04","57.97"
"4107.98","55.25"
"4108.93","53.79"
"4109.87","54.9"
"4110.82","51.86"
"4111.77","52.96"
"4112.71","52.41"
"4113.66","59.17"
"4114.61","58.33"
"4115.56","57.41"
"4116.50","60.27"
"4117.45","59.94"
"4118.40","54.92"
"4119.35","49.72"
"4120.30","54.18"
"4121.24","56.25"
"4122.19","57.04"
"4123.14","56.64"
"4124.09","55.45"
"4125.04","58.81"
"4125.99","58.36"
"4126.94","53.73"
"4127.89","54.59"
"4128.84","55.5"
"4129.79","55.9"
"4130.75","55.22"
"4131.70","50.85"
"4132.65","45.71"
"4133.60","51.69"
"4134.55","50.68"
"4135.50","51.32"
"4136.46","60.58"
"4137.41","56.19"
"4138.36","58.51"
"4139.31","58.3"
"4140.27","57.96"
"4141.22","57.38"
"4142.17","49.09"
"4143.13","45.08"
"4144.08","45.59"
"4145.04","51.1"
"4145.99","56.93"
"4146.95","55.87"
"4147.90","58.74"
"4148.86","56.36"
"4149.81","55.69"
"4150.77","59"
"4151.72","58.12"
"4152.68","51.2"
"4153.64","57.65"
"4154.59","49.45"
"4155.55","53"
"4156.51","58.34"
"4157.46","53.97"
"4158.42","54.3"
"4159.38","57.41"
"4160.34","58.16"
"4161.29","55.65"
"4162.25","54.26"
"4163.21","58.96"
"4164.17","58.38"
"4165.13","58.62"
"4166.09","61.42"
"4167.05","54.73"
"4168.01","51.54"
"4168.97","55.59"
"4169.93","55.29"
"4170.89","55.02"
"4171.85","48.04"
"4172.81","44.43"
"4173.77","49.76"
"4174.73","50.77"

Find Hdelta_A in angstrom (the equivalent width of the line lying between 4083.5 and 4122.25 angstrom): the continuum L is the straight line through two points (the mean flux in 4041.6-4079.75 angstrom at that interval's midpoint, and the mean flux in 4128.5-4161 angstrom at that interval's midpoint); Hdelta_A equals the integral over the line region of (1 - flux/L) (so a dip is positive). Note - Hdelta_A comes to -0.4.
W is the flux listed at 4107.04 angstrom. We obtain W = 57.97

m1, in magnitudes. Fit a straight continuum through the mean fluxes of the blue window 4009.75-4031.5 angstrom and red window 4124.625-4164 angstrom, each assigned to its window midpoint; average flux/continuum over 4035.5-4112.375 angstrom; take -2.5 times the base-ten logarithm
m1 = 0.04 mag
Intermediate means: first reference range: 52.9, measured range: 51.6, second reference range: 54.8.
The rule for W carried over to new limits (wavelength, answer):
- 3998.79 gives 52.42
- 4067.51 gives 50.98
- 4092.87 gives 56.38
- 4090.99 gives 59.84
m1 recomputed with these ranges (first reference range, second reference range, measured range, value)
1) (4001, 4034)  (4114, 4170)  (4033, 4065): 0.04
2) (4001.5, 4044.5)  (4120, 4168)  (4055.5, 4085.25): 0.04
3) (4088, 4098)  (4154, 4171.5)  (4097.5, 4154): 0.04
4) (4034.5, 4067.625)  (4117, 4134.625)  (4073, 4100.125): -0.02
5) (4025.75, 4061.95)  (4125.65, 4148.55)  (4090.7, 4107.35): 0.07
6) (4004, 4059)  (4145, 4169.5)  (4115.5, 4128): -0.03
